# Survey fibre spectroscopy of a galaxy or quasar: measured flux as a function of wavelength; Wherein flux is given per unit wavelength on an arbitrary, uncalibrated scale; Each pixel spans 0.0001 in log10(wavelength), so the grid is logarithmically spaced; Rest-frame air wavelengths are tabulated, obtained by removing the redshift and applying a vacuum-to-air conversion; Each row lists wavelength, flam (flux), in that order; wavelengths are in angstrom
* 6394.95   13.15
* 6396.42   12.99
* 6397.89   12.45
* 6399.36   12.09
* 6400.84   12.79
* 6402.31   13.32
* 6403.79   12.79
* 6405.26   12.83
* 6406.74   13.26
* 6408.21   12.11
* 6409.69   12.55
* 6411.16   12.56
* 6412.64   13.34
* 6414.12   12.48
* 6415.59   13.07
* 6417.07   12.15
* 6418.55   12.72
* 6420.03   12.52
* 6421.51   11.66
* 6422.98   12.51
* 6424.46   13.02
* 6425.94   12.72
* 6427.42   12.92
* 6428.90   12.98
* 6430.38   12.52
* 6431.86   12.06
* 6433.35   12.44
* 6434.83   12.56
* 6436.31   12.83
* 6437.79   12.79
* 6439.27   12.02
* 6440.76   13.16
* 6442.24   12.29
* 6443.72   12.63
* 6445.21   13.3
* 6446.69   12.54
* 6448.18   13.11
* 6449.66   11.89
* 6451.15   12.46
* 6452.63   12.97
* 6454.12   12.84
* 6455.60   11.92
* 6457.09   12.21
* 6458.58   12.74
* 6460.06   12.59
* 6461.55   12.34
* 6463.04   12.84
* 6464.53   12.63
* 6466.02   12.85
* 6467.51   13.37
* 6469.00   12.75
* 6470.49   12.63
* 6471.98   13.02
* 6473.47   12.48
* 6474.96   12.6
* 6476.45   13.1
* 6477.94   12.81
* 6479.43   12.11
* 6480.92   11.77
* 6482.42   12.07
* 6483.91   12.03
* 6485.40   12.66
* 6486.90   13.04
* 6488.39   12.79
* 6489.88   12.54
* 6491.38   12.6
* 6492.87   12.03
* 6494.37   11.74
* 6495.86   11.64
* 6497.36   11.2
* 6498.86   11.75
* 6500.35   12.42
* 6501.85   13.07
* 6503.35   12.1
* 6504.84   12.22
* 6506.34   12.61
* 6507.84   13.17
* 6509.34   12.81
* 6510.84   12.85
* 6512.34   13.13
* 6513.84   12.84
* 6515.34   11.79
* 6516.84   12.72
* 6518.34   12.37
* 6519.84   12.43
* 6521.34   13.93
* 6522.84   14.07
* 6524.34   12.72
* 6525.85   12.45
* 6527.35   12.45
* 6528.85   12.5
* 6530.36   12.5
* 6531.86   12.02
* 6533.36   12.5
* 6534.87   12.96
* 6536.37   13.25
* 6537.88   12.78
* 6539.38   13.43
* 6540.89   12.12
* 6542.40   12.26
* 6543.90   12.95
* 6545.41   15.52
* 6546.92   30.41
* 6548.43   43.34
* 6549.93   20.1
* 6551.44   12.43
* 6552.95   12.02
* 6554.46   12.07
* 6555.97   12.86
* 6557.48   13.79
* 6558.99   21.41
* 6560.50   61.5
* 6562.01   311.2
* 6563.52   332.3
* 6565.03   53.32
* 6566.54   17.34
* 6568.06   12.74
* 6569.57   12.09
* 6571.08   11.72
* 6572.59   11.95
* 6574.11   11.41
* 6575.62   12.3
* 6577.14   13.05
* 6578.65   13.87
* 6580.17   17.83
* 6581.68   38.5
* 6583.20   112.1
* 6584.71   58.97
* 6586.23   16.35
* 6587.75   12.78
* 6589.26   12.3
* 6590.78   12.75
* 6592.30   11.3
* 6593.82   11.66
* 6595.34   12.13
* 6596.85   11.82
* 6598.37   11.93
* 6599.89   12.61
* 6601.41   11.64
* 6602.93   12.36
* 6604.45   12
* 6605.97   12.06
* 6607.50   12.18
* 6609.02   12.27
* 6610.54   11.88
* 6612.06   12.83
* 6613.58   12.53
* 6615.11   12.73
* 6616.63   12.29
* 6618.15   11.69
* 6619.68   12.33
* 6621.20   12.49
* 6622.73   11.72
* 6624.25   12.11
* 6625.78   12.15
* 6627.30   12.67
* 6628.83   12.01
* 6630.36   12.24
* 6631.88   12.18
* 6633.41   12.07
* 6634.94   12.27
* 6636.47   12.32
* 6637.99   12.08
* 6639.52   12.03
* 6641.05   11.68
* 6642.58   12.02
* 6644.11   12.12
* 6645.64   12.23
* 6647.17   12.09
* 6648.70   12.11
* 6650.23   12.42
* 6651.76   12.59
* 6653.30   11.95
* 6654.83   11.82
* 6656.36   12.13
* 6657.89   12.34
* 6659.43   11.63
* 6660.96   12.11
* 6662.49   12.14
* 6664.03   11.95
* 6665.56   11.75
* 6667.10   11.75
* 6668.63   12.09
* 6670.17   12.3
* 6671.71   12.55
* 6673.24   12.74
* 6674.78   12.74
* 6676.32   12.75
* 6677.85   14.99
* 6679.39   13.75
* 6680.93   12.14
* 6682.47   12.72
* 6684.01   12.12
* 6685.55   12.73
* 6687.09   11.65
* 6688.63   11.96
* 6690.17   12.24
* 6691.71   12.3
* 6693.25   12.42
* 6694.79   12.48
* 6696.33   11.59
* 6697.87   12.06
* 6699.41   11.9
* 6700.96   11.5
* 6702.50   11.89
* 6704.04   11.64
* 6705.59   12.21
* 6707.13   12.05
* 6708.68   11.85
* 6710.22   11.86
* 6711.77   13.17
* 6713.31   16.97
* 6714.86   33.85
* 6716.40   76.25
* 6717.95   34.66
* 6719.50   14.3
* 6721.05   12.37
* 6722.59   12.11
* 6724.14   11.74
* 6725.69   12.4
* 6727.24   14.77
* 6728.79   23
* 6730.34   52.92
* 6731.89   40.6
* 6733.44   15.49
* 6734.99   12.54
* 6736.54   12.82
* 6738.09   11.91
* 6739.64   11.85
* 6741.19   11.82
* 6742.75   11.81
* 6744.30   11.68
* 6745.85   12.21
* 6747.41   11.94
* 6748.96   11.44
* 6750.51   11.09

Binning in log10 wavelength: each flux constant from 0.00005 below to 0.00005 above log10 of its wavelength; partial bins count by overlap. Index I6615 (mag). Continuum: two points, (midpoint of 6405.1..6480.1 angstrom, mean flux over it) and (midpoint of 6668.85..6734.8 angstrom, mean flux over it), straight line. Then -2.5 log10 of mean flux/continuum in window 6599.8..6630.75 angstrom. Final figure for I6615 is 0.262 mag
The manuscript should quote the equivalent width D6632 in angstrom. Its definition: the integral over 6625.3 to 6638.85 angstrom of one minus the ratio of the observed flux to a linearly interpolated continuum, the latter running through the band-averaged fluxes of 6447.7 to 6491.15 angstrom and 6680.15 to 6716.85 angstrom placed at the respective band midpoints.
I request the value 2.18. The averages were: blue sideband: 12.6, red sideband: 15.4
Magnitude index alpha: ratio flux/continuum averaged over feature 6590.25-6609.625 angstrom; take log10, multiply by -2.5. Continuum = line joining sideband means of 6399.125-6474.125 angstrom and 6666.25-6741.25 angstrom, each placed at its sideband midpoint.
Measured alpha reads 0.24 mag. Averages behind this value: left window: 12.7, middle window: 12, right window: 16.4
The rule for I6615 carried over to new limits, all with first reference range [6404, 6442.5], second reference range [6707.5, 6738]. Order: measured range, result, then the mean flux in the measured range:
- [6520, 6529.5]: 0.222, 13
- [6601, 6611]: 0.470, 12.1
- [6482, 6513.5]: 0.210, 12.4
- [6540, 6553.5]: -0.145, 19.1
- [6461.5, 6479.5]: 0.113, 12.8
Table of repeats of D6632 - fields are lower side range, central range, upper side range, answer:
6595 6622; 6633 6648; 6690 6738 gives 2.19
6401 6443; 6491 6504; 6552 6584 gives 8.31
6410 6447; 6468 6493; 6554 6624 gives 8.32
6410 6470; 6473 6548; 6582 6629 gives 7.89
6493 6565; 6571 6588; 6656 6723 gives -3.31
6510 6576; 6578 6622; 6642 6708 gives 8.88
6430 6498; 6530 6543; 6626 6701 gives -0.25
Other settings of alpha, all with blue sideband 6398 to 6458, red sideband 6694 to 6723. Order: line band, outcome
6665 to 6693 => 0.37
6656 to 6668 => 0.40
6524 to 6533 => 0.18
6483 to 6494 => 0.11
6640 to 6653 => 0.36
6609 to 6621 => 0.31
